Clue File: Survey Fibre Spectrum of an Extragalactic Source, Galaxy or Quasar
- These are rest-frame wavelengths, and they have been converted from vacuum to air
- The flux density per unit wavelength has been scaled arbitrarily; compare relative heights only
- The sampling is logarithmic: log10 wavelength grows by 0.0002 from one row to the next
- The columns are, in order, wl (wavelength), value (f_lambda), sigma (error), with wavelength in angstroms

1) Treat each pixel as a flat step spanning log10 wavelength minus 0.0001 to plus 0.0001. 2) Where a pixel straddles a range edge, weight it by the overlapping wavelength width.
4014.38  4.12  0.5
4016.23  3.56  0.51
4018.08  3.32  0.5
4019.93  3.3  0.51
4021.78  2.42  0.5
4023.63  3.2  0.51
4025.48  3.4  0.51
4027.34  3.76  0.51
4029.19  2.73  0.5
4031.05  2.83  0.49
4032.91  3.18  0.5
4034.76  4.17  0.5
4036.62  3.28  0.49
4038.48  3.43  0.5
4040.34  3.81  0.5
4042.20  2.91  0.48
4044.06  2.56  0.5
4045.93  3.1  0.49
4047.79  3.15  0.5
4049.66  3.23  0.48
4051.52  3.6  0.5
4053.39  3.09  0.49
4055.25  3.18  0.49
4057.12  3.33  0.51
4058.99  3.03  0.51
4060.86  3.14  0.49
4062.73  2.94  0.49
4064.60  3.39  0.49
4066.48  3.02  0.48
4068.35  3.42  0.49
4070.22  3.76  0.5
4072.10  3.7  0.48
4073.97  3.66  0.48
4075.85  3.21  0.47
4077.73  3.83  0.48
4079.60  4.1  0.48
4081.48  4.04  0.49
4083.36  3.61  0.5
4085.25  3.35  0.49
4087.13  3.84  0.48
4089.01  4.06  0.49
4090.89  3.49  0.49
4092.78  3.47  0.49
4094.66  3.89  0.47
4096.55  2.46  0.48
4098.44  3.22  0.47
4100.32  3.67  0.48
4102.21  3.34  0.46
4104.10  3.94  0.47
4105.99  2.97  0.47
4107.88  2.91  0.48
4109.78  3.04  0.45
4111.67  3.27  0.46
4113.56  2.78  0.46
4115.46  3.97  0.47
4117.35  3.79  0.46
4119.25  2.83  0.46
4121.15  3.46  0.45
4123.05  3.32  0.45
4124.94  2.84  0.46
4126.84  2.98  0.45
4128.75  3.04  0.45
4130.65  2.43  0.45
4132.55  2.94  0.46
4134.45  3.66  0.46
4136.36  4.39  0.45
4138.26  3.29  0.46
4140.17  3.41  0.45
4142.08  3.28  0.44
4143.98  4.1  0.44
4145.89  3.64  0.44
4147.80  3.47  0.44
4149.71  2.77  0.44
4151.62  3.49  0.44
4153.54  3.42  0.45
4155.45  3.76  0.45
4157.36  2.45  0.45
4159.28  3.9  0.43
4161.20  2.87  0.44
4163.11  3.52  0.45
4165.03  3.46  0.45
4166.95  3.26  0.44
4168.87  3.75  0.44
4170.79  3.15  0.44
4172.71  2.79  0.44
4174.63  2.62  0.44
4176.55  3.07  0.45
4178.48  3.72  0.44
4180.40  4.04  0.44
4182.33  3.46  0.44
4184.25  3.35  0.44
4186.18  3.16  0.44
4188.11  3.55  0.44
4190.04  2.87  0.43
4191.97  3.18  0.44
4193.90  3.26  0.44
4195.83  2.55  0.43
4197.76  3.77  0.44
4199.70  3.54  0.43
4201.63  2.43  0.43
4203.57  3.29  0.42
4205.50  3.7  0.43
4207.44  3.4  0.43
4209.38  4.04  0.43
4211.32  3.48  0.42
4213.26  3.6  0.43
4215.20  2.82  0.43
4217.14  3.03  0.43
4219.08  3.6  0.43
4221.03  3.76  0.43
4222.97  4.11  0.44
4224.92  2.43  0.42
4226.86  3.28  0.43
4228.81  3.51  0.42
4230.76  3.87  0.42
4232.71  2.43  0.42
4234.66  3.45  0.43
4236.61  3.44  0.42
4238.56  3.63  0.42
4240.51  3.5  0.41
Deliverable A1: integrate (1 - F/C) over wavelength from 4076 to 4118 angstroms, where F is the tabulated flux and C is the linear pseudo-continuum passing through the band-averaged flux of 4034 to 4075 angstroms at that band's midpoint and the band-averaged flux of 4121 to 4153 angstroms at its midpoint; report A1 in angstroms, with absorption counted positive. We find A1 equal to -2.3 angstroms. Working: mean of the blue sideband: 3.31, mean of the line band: 3.49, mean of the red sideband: 3.32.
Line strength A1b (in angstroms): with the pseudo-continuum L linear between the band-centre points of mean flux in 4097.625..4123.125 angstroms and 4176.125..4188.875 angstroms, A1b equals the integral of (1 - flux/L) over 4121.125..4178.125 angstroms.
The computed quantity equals 2.2 angstroms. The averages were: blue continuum 3.32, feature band 3.29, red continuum 3.49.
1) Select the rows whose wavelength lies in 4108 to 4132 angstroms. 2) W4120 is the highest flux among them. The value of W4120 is 3.97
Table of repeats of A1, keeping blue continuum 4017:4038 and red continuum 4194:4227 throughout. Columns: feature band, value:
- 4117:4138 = 0.43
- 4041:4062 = 0.83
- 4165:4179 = 0.53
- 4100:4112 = -0.01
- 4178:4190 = -0.57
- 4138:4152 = -0.55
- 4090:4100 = -0.15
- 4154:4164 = 0.03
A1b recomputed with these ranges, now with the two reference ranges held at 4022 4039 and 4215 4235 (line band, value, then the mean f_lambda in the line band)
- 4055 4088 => -1.9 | 3.48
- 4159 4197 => 0.5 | 3.27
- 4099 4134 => 1.0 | 3.2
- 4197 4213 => -0.7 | 3.46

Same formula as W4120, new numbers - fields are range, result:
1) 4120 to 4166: 4.39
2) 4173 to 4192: 4.04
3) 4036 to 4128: 4.1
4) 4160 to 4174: 3.75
